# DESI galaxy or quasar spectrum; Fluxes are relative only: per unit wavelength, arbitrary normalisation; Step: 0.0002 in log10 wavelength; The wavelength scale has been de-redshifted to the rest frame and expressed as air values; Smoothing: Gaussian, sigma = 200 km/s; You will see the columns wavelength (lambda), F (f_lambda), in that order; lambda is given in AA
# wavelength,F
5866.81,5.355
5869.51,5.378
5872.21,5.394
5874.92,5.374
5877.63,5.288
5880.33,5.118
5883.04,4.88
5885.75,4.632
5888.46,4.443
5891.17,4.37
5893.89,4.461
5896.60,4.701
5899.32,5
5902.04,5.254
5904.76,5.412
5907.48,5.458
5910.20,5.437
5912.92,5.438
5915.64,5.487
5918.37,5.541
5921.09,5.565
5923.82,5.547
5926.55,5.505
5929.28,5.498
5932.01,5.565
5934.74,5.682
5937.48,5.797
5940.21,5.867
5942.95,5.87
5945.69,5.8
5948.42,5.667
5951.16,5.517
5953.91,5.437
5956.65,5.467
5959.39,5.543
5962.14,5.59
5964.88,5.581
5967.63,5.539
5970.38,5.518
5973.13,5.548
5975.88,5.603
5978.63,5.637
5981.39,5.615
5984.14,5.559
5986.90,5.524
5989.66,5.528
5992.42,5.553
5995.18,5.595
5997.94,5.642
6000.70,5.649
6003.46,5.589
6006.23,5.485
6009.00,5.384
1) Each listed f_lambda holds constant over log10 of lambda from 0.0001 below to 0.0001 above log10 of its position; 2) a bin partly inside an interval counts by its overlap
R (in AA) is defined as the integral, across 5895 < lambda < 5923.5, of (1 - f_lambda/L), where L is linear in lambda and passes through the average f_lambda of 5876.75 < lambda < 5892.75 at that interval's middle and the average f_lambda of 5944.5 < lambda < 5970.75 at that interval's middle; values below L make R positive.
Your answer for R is -1.6 AA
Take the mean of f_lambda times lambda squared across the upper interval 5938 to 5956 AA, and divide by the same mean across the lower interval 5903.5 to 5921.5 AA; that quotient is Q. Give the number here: 1.05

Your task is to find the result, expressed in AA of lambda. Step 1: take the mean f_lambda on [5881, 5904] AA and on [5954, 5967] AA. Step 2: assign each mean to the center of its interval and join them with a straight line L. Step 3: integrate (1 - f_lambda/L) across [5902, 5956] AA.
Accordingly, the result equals -4.25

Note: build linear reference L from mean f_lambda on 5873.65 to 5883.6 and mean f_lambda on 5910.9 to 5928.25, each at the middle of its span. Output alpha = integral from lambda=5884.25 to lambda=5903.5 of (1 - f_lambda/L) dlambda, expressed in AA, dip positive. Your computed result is 2.21 AA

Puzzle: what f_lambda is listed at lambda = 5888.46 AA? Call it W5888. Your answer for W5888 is 4.443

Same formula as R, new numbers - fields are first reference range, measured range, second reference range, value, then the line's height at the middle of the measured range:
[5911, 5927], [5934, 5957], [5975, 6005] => -0.6 AA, 5.54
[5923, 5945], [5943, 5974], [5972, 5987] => 0.3 AA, 5.63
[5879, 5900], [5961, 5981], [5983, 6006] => -0.7 AA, 5.38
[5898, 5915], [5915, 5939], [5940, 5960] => -0.4 AA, 5.48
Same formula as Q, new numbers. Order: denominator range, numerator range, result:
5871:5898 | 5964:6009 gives 1.19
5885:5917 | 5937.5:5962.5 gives 1.14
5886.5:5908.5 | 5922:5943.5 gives 1.17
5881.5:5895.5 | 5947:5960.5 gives 1.24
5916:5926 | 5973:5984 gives 1.03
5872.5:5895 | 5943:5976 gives 1.18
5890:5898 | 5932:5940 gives 1.29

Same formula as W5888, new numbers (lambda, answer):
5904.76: 5.412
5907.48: 5.458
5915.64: 5.487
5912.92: 5.438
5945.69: 5.8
